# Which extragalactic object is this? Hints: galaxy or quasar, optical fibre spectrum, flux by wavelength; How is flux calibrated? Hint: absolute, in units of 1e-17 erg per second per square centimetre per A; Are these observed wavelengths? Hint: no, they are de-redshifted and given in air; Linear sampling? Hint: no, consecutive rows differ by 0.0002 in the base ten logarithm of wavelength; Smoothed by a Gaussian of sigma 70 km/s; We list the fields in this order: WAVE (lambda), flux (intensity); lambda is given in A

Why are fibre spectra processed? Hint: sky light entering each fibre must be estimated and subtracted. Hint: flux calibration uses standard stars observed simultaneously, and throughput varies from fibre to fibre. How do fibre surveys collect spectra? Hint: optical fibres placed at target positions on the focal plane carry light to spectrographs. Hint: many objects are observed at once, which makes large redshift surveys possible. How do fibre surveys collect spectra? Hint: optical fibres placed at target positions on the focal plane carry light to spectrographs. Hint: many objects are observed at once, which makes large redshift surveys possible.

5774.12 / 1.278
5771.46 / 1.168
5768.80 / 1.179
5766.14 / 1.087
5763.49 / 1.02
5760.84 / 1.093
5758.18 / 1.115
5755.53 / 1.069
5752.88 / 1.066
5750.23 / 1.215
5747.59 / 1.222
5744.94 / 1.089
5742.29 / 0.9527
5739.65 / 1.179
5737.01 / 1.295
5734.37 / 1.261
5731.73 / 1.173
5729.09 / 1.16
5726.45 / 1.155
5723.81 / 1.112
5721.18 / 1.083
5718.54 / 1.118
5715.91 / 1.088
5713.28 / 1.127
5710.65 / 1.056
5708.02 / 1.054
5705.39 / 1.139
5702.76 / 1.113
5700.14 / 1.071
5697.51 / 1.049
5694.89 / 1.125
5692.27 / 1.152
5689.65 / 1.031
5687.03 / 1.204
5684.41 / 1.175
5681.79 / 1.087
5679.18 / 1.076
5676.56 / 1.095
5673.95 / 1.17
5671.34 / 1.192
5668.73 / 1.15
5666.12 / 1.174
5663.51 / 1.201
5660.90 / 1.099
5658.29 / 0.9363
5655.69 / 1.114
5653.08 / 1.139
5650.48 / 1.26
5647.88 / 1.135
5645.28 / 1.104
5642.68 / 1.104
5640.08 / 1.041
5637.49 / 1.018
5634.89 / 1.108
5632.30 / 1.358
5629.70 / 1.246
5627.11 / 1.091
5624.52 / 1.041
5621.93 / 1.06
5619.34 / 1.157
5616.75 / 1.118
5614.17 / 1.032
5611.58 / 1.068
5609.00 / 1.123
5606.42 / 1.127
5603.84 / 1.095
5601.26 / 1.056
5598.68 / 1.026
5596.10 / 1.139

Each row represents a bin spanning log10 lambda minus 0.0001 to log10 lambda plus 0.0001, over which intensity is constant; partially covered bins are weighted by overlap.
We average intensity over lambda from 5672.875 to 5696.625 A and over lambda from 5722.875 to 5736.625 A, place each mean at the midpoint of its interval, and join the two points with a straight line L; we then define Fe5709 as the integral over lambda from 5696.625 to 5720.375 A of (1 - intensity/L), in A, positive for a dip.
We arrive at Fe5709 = 1.3 A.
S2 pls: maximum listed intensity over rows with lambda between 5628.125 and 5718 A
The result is 1.358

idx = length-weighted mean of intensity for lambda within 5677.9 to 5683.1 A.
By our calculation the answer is 1.08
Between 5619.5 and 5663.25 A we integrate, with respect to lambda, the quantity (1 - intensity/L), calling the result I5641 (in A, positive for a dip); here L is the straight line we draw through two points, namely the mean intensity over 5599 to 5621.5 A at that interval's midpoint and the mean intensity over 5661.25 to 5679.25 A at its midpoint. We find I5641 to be 0.19 A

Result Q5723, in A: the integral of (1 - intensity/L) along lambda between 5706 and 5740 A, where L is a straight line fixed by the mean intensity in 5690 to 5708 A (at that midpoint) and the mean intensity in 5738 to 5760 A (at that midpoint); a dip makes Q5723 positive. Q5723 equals -1.06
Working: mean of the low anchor 1.1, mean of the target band 1.14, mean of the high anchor 1.12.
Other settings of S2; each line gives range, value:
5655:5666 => 1.201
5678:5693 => 1.204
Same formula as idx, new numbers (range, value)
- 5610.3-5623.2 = 1.09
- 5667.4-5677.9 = 1.15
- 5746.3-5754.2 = 1.17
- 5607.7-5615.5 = 1.08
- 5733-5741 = 1.24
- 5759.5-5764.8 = 1.06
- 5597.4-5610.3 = 1.09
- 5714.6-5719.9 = 1.1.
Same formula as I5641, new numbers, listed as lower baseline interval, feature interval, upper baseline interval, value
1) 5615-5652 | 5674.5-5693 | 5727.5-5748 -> 0.46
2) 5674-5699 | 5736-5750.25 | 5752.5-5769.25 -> -0.75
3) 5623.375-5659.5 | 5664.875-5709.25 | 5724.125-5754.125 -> 0.71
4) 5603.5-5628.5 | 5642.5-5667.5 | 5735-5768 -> -0.62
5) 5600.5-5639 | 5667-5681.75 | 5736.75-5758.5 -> -0.19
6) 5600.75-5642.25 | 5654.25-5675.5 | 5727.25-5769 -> -0.21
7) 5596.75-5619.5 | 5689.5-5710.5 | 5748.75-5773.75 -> 0.26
